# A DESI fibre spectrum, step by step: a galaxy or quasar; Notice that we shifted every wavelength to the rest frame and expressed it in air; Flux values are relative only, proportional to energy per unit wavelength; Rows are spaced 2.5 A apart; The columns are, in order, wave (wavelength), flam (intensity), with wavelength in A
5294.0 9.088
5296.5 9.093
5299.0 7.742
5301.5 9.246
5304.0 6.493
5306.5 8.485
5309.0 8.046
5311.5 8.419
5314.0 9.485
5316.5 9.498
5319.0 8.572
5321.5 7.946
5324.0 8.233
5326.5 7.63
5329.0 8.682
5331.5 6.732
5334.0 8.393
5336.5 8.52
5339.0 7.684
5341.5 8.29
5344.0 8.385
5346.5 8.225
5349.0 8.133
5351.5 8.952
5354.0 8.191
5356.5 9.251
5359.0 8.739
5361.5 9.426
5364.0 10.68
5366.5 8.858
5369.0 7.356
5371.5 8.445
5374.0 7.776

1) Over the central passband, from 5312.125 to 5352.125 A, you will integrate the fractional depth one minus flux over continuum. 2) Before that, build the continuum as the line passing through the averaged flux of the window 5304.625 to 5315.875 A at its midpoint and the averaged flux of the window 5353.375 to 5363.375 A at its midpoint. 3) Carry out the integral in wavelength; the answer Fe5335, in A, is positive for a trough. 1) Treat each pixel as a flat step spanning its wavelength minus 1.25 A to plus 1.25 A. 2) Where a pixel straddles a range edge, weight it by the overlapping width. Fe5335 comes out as 2.0 A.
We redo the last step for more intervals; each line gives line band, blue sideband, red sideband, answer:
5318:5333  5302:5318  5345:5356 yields 0.9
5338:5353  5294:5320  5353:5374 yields 0.8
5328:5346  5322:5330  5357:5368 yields 0.9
